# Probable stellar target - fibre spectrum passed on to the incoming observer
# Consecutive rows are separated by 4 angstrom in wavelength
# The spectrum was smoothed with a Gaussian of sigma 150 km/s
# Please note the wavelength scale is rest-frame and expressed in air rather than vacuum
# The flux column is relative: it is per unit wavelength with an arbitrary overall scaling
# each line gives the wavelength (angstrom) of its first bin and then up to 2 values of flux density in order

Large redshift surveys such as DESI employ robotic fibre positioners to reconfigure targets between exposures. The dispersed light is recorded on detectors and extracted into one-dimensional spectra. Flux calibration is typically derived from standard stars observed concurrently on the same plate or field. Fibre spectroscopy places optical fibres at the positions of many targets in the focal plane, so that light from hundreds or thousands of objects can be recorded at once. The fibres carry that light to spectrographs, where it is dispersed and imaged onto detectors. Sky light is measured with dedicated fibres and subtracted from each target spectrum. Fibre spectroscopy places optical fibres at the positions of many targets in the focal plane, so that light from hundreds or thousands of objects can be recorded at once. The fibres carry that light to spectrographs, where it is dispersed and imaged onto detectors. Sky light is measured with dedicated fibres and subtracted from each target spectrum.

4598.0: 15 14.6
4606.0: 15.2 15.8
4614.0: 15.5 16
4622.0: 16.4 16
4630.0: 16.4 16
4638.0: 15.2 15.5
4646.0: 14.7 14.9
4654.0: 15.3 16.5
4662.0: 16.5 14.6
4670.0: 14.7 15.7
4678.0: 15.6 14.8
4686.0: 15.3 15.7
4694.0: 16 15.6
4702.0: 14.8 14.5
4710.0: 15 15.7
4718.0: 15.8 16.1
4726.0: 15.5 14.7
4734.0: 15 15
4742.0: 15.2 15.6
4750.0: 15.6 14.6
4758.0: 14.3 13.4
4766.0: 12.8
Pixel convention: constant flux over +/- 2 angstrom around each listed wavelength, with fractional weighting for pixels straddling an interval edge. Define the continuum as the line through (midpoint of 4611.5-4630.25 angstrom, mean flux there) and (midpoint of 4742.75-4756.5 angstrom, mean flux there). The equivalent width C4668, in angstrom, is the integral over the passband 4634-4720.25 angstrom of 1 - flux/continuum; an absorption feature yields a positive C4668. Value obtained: 1.67 angstrom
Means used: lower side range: 16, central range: 15.4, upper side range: 15.2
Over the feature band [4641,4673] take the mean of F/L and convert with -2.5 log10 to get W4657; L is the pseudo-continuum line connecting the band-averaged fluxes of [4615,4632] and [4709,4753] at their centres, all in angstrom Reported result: 0.04 mag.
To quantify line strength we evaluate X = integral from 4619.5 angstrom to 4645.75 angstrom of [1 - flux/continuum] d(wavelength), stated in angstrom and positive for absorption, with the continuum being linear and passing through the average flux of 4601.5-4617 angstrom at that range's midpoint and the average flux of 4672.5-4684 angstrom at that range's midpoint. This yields -0.8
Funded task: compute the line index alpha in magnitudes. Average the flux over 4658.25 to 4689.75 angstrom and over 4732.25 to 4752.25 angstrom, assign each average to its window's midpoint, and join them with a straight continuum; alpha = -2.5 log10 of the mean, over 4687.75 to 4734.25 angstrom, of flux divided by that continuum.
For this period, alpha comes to -0.003 mag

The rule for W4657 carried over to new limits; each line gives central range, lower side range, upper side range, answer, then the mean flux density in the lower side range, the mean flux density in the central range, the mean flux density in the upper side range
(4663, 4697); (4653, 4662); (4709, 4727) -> 0.041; 16.1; 15.3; 15.7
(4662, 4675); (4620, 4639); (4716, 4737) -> 0.043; 16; 15.2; 15.4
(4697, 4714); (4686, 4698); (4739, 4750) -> 0.043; 15.7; 15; 15.4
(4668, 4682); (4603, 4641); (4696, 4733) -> 0.017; 15.8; 15.3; 15.3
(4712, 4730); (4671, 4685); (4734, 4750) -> -0.026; 15.3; 15.7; 15.3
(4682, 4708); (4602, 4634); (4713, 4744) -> 0.016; 15.8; 15.3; 15.4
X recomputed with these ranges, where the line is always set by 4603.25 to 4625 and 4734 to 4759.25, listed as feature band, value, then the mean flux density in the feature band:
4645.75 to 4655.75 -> 0.36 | 15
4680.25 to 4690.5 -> 0.11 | 15.2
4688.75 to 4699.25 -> -0.30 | 15.8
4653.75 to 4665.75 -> -0.37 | 16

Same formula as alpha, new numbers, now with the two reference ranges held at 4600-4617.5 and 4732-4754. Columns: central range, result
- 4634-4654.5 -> 0.01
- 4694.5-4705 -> 0.00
